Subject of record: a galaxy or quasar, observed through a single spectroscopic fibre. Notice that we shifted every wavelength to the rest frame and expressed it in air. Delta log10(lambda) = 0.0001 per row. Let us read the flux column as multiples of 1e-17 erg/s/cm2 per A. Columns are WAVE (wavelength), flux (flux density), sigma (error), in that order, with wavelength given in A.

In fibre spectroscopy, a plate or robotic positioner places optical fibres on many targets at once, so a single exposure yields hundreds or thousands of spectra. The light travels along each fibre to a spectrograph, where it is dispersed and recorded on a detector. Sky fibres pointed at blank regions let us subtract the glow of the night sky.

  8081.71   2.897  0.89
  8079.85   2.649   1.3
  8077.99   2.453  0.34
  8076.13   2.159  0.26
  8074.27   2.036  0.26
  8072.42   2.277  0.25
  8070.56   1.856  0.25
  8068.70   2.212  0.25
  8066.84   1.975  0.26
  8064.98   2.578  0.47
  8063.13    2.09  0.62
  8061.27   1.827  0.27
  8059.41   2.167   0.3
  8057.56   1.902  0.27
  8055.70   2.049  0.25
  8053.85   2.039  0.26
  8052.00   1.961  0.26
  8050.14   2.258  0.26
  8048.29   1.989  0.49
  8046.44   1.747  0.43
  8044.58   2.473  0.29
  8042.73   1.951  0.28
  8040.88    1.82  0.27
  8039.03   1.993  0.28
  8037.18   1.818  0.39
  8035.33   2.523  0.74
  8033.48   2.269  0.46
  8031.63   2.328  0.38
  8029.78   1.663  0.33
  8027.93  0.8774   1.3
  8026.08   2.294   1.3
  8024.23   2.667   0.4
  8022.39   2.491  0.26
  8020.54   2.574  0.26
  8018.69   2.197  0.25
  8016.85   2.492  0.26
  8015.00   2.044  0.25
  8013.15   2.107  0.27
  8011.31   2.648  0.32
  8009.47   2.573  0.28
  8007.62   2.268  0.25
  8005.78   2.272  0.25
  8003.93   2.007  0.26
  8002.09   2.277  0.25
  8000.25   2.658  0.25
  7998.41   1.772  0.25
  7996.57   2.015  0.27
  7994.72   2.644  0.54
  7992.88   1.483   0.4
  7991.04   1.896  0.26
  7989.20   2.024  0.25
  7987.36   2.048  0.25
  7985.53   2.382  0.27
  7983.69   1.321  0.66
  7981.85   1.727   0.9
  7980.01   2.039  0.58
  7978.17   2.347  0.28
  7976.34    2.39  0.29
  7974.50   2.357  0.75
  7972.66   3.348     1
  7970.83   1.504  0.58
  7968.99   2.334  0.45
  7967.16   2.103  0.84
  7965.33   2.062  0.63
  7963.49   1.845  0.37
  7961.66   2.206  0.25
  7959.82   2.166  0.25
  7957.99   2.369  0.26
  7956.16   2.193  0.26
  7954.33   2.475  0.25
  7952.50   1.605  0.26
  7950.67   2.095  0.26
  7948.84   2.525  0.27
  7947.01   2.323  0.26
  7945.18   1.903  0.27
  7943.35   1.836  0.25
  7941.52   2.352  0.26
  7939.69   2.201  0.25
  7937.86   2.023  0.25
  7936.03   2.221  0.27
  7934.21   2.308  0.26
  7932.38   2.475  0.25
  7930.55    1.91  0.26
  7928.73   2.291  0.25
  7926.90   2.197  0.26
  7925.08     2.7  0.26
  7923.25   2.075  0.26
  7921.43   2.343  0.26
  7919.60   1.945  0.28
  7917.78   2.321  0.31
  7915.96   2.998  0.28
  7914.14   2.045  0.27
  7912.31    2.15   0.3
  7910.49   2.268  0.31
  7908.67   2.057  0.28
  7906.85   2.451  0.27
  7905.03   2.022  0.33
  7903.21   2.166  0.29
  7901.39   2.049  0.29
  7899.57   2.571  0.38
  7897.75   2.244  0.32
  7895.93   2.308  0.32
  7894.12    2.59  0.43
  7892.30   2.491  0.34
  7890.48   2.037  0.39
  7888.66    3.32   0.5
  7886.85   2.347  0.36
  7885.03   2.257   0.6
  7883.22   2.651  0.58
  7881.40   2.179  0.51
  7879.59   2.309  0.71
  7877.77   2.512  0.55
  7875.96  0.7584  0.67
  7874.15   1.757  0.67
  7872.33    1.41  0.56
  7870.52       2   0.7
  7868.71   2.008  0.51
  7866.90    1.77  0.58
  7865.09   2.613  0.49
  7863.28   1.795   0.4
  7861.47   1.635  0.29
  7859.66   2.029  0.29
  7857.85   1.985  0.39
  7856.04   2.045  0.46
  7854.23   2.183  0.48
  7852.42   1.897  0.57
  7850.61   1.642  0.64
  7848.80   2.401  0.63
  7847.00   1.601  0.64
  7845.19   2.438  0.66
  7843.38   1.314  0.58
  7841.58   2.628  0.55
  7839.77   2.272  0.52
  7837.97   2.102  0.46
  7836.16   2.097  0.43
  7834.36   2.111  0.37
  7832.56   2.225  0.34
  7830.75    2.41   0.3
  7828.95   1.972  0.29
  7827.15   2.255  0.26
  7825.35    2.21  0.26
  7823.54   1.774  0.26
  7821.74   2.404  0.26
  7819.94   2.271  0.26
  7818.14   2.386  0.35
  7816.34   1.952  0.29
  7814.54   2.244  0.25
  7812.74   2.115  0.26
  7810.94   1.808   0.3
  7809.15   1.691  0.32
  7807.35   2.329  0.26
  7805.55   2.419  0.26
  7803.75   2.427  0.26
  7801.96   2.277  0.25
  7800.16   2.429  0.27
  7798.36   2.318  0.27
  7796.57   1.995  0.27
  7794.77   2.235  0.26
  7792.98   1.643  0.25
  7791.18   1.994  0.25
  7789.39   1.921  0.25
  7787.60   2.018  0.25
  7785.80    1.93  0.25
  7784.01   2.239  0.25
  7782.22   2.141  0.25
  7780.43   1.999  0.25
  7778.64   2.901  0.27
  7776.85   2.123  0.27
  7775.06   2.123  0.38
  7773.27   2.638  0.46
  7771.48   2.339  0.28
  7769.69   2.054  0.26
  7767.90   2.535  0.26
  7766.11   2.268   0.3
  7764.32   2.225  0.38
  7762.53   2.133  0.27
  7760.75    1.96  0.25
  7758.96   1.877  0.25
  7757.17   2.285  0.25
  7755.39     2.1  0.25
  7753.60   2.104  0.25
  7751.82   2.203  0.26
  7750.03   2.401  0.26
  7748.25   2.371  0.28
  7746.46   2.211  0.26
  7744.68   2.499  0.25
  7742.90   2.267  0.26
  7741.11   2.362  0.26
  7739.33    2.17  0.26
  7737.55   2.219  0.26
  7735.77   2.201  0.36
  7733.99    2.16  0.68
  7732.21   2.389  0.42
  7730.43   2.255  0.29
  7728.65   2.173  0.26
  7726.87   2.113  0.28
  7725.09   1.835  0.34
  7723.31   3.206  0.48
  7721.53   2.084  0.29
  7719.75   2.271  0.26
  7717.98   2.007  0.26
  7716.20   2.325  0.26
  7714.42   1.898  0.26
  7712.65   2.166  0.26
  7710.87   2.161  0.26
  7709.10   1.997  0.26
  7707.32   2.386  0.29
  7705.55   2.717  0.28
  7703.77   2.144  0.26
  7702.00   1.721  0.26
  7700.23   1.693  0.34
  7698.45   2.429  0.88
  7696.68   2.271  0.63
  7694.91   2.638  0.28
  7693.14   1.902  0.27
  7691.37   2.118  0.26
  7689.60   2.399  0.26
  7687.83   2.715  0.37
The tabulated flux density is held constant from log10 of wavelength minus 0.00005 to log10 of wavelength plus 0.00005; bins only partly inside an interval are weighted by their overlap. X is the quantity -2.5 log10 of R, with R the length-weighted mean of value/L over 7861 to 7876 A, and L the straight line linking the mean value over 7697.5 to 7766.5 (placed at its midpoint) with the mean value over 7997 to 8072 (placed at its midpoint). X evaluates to 0.20 mag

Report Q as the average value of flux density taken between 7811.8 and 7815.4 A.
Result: 2.17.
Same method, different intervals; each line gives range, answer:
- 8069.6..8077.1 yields 2.09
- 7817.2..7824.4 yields 2.21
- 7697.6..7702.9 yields 1.94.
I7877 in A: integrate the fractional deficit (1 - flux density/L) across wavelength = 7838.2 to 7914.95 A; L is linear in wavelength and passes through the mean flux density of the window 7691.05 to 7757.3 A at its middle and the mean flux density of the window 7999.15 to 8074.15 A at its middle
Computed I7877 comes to 2.3 A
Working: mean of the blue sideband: 2.22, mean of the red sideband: 2.15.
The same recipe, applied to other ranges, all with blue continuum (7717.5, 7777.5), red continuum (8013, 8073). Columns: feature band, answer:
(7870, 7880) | 1.9 A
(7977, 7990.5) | 0.9 A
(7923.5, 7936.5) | -0.8 A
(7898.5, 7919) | -1.0 A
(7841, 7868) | 2.5 A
